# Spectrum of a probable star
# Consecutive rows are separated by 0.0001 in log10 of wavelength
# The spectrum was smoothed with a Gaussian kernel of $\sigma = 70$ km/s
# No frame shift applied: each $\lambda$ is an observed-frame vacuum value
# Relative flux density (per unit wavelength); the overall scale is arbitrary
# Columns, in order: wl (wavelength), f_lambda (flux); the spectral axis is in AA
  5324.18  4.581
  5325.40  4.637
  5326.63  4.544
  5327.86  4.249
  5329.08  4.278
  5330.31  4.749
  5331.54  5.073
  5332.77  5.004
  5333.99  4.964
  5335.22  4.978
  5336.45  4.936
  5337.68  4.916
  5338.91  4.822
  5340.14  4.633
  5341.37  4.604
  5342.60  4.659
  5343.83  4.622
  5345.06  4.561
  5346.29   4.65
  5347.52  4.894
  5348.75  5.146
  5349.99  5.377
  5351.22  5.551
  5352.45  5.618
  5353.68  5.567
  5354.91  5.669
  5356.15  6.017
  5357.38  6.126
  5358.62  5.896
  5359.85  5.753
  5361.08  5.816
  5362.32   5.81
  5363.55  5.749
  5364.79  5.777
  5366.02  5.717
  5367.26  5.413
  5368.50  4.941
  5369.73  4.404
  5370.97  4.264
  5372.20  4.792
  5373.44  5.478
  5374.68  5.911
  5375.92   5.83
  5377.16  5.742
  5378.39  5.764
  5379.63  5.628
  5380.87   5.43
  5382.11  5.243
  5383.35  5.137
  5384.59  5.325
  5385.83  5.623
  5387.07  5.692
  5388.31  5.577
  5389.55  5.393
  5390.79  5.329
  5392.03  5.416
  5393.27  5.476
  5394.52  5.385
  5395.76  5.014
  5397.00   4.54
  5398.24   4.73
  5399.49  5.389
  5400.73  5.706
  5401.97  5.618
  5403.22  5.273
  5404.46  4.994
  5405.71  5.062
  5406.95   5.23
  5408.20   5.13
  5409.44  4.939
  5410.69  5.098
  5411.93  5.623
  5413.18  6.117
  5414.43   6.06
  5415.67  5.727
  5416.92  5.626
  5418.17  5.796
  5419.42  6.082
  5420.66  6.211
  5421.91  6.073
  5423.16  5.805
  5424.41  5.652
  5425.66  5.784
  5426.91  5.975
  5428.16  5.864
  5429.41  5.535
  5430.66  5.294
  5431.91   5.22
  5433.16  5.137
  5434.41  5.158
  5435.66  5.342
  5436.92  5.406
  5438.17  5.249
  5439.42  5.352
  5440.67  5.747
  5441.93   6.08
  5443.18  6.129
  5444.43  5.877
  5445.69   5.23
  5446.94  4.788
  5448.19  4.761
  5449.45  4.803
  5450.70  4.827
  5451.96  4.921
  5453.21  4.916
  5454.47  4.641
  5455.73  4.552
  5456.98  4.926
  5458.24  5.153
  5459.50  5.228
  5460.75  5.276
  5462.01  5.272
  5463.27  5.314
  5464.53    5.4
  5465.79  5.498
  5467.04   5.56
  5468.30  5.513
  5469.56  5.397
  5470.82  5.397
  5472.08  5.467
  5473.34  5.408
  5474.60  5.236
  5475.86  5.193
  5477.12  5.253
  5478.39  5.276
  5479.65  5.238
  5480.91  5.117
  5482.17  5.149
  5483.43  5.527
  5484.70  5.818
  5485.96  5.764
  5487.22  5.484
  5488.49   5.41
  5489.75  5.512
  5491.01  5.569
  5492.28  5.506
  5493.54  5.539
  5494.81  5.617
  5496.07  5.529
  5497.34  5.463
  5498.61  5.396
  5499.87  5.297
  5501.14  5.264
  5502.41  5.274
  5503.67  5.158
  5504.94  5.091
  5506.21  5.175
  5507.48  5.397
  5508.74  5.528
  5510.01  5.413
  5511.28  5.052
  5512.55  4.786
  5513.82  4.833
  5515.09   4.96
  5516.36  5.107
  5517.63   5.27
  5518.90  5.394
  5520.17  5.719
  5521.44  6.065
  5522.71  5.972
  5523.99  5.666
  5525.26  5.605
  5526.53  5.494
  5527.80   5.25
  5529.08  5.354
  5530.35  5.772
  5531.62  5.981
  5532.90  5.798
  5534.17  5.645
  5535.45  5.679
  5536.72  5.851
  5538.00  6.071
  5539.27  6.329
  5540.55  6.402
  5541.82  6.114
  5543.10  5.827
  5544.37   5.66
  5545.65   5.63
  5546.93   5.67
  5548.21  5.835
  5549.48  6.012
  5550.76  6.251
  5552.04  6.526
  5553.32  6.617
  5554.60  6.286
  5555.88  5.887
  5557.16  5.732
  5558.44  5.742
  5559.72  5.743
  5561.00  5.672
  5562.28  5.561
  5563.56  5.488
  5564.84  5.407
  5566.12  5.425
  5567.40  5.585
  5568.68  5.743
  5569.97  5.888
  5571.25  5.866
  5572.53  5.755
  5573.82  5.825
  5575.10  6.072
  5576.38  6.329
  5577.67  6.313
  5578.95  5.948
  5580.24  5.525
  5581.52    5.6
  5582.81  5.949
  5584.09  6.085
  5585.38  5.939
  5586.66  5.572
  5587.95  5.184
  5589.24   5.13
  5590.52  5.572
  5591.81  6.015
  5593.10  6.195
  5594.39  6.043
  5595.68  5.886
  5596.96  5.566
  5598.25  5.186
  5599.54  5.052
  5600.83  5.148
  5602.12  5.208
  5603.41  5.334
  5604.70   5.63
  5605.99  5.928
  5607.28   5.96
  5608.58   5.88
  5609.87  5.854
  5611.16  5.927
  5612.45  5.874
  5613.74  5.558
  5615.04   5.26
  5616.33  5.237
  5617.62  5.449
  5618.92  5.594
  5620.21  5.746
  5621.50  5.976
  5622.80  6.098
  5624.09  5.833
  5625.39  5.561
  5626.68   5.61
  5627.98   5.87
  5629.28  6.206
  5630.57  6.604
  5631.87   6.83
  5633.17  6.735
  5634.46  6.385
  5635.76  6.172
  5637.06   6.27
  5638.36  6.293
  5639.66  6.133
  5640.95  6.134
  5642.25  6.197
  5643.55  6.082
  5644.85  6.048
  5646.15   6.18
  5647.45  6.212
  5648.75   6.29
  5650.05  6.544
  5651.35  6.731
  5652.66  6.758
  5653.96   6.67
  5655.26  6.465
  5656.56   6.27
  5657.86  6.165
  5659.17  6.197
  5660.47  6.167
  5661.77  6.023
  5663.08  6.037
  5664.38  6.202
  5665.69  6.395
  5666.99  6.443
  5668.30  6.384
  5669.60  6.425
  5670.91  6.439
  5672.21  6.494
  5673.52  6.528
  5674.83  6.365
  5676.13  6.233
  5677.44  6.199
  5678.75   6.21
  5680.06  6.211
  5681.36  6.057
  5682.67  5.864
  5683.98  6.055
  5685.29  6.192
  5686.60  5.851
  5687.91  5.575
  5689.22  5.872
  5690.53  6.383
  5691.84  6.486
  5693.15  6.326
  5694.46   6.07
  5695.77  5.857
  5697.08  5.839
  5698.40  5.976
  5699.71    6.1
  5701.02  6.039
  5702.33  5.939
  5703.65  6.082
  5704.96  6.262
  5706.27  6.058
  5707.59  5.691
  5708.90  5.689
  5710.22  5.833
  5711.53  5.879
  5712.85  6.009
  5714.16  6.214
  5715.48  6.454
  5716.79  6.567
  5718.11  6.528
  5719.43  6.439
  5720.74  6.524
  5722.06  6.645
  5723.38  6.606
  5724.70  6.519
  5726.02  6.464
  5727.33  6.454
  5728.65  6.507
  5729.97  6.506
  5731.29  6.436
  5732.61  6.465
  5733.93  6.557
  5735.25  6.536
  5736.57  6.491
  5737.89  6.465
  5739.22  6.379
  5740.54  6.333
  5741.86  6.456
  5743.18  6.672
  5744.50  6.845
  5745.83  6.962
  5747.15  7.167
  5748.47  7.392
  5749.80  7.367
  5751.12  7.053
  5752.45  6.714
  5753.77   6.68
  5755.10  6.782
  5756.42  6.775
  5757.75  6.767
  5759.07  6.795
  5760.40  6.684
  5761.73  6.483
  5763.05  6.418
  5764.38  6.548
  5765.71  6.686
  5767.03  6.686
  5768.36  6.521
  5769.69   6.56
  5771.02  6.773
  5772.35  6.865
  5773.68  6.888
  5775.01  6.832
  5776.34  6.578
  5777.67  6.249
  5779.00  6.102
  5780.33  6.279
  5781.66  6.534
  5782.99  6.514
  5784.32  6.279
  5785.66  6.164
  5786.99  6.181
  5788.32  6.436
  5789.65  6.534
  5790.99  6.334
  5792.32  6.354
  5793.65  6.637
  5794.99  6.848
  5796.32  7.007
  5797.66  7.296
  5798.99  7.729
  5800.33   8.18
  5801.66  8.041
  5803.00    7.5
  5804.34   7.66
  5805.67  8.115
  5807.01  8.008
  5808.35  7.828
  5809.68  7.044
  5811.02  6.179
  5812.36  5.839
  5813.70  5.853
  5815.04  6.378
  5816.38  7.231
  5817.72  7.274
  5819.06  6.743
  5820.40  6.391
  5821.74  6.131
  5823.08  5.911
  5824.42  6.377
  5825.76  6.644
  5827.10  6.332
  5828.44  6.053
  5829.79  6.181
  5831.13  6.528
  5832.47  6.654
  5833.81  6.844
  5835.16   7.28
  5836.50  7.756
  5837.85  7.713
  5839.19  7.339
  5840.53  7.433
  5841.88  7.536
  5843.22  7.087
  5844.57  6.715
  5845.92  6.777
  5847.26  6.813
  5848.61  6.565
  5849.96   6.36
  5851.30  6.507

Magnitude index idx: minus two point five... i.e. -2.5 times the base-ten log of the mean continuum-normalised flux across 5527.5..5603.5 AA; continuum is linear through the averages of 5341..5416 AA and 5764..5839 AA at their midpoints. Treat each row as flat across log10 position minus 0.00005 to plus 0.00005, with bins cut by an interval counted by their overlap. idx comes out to 0.04 mag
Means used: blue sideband 5.36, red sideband 6.77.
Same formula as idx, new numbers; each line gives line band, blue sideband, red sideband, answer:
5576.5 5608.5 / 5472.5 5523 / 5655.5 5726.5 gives 0.02 mag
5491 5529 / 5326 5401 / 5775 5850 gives 0.07 mag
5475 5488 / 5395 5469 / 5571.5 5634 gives 0.02 mag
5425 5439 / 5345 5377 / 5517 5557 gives 0.03 mag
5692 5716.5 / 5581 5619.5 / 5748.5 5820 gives 0.05 mag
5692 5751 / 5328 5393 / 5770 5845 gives 0.02 mag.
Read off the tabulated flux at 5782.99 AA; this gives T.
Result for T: 6.514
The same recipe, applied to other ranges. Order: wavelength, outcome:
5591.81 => 6.015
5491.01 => 5.569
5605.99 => 5.928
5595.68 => 5.886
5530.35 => 5.772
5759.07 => 6.795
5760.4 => 6.684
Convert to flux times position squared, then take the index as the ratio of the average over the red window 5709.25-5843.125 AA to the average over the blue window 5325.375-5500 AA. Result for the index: 1.4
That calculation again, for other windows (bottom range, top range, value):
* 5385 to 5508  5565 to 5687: 1.19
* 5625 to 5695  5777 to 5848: 1.15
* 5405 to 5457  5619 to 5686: 1.24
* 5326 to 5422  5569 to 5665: 1.22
